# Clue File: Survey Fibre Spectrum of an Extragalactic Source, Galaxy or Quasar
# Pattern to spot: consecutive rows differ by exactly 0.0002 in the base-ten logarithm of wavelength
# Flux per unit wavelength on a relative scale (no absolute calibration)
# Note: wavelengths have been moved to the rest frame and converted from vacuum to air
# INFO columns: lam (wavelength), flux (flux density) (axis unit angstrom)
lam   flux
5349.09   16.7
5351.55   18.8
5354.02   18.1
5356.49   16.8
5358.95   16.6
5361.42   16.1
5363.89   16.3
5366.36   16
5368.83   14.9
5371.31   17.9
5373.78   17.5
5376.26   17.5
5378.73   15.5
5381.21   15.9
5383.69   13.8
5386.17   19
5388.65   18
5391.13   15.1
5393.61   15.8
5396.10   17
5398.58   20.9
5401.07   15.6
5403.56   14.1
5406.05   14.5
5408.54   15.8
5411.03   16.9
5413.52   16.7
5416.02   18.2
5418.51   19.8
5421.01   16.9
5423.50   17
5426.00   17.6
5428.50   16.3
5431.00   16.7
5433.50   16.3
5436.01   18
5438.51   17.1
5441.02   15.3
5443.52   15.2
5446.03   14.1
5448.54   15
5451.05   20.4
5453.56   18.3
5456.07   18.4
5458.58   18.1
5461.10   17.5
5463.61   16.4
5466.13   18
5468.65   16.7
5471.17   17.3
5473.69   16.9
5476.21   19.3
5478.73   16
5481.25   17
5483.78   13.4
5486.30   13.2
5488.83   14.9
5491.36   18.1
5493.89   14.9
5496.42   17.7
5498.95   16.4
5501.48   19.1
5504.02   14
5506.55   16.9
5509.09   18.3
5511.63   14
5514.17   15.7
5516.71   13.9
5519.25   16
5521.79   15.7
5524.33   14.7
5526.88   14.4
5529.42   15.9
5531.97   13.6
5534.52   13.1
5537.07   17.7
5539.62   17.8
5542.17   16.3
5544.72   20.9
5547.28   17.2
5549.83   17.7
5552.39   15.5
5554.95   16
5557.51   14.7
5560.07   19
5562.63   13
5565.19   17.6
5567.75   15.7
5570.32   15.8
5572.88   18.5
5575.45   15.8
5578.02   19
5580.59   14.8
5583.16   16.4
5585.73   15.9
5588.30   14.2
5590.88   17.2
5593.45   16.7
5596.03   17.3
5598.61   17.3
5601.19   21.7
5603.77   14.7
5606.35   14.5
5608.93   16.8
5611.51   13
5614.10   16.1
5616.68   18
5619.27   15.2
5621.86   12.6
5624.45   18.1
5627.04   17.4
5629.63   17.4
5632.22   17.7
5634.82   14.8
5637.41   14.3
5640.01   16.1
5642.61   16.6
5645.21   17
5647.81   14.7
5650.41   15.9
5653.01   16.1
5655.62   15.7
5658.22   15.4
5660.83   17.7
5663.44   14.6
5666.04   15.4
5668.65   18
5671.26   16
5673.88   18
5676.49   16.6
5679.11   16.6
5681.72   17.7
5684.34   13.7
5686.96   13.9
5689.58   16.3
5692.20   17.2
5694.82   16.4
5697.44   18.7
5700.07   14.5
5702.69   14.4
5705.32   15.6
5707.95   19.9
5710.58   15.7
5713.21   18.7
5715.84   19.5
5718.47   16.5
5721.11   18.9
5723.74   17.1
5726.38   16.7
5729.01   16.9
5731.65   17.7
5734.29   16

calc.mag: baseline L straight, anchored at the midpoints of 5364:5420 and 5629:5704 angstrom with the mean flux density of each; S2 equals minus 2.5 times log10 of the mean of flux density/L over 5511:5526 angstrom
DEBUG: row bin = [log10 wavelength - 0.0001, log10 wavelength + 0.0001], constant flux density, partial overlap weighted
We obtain 0.095 mag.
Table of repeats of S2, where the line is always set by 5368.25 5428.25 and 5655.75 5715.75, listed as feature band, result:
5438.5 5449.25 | 0.11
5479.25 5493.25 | 0.09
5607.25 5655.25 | 0.04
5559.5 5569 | 0.03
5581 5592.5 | 0.05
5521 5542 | 0.08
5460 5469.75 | -0.03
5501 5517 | 0.05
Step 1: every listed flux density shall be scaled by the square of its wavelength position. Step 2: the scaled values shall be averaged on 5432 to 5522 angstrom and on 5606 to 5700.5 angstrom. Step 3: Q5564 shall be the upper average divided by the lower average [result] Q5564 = 1.04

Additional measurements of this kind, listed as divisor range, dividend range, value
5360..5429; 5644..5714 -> 1.08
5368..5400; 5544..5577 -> 1.05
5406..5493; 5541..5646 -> 1.03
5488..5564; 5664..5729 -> 1.10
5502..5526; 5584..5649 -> 1.08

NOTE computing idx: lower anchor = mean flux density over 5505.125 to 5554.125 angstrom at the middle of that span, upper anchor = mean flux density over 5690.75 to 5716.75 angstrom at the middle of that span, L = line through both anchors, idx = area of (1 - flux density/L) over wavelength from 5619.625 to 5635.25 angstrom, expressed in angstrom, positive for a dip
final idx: 0.2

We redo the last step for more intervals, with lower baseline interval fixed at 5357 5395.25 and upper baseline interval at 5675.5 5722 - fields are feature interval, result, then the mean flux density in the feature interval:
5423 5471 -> -1.47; 17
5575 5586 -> 0.08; 16.5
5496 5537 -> 2.30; 15.6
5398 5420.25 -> -0.53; 16.8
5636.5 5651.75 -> 0.77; 15.8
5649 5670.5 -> 0.73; 16.1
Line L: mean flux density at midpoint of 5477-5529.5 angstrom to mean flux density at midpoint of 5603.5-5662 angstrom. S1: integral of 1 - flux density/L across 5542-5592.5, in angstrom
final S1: -2.3 angstrom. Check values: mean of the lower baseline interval 15.8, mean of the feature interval 16.6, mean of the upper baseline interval 15.9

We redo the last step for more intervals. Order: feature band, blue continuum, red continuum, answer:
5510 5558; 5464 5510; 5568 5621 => 1.8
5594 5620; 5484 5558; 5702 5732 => 0.1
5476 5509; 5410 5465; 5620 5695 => 1.3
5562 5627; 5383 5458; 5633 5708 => 0.1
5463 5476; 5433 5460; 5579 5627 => -0.3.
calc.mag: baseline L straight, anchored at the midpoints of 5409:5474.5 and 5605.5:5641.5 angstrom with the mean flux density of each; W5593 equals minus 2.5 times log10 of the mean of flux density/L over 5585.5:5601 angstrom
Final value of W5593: -0.05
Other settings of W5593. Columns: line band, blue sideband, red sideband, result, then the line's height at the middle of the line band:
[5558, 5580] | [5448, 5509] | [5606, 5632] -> -0.021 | 16.3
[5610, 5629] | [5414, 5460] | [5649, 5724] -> 0.059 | 16.7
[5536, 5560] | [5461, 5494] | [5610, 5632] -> -0.060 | 16.2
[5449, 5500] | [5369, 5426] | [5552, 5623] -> -0.024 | 16.5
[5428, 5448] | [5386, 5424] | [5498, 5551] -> 0.041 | 16.7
